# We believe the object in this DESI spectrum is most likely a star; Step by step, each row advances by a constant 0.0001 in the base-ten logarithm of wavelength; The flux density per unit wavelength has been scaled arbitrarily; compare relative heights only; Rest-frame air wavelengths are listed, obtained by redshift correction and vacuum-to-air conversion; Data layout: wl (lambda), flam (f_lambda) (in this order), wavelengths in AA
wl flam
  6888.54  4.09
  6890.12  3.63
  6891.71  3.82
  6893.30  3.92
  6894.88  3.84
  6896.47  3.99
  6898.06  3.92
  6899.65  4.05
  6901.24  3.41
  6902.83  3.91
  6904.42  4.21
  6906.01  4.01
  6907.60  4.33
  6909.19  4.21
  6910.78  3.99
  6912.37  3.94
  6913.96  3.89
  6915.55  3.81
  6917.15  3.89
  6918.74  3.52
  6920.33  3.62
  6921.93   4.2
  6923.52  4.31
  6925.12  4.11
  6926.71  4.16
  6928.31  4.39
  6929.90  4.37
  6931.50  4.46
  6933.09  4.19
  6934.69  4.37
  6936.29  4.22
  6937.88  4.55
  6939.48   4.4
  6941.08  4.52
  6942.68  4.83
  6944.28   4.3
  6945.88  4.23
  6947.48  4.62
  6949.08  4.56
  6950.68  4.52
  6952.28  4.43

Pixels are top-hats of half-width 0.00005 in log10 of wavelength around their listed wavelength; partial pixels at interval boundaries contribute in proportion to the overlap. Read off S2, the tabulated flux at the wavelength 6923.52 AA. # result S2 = 4.31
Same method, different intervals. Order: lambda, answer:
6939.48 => 4.4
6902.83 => 3.91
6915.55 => 3.81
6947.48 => 4.62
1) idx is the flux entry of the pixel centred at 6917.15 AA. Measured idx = 3.89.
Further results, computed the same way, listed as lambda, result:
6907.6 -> 4.33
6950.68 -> 4.52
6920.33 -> 3.62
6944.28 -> 4.3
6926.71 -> 4.16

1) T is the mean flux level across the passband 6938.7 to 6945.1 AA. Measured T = 4.51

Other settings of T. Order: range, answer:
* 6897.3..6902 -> 3.79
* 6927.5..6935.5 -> 4.35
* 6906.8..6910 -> 4.27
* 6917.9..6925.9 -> 3.95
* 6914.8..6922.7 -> 3.8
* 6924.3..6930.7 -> 4.26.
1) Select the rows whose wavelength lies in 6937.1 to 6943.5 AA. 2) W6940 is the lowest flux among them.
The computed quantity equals 4.4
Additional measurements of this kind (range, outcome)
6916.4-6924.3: 3.52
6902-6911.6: 3.91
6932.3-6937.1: 4.19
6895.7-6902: 3.41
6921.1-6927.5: 4.11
